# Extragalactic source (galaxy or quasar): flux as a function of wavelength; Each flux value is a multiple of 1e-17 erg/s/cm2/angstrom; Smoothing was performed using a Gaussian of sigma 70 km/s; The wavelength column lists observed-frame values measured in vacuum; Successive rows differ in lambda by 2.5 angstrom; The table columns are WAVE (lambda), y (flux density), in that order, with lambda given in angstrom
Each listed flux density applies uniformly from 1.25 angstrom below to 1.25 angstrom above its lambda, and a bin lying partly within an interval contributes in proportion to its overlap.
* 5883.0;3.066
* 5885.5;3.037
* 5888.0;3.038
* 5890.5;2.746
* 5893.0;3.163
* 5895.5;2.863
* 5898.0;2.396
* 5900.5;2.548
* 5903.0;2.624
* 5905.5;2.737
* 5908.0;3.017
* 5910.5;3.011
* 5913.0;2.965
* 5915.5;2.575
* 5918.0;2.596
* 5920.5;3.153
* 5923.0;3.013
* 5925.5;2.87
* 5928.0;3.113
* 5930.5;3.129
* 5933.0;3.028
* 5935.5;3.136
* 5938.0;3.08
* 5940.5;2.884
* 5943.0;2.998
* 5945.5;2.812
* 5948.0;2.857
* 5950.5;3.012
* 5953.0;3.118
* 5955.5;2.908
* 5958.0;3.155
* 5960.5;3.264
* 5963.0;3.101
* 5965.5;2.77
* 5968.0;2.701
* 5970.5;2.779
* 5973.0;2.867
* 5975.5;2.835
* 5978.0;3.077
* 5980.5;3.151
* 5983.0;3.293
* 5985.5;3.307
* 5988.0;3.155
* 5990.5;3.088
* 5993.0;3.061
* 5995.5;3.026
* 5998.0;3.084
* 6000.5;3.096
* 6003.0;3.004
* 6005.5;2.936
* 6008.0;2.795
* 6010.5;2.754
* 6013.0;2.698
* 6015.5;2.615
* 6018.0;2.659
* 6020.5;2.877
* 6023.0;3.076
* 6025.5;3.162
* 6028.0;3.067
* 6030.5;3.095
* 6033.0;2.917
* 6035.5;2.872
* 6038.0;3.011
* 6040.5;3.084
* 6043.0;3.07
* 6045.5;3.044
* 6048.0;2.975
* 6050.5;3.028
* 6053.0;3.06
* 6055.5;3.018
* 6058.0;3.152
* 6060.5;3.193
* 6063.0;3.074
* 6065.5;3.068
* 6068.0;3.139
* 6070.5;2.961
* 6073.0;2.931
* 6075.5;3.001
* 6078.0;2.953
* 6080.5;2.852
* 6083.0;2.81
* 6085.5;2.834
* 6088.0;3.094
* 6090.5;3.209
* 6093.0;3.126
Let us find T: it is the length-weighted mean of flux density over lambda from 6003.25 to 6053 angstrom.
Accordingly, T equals 2.94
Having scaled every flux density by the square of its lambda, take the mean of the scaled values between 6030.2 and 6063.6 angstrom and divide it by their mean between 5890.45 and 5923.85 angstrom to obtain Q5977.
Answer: 1.13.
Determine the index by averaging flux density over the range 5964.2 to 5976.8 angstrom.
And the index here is 2.79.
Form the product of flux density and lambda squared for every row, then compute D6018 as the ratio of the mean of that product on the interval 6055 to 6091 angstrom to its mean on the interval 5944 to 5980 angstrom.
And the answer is 1.1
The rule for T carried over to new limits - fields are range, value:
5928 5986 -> 3.01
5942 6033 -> 2.98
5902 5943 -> 2.94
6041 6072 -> 3.06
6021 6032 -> 3.08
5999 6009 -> 2.96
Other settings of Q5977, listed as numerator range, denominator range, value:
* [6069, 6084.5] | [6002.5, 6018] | 1.07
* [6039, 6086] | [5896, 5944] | 1.10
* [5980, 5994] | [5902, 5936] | 1.11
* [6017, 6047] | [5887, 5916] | 1.11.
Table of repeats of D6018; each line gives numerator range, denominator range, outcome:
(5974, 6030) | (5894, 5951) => 1.06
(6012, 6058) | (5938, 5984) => 1.02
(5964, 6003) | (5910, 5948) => 1.04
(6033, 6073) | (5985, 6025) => 1.05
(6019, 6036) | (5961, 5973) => 1.07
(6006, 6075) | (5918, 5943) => 1.02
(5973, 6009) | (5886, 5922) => 1.12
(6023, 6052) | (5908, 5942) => 1.06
